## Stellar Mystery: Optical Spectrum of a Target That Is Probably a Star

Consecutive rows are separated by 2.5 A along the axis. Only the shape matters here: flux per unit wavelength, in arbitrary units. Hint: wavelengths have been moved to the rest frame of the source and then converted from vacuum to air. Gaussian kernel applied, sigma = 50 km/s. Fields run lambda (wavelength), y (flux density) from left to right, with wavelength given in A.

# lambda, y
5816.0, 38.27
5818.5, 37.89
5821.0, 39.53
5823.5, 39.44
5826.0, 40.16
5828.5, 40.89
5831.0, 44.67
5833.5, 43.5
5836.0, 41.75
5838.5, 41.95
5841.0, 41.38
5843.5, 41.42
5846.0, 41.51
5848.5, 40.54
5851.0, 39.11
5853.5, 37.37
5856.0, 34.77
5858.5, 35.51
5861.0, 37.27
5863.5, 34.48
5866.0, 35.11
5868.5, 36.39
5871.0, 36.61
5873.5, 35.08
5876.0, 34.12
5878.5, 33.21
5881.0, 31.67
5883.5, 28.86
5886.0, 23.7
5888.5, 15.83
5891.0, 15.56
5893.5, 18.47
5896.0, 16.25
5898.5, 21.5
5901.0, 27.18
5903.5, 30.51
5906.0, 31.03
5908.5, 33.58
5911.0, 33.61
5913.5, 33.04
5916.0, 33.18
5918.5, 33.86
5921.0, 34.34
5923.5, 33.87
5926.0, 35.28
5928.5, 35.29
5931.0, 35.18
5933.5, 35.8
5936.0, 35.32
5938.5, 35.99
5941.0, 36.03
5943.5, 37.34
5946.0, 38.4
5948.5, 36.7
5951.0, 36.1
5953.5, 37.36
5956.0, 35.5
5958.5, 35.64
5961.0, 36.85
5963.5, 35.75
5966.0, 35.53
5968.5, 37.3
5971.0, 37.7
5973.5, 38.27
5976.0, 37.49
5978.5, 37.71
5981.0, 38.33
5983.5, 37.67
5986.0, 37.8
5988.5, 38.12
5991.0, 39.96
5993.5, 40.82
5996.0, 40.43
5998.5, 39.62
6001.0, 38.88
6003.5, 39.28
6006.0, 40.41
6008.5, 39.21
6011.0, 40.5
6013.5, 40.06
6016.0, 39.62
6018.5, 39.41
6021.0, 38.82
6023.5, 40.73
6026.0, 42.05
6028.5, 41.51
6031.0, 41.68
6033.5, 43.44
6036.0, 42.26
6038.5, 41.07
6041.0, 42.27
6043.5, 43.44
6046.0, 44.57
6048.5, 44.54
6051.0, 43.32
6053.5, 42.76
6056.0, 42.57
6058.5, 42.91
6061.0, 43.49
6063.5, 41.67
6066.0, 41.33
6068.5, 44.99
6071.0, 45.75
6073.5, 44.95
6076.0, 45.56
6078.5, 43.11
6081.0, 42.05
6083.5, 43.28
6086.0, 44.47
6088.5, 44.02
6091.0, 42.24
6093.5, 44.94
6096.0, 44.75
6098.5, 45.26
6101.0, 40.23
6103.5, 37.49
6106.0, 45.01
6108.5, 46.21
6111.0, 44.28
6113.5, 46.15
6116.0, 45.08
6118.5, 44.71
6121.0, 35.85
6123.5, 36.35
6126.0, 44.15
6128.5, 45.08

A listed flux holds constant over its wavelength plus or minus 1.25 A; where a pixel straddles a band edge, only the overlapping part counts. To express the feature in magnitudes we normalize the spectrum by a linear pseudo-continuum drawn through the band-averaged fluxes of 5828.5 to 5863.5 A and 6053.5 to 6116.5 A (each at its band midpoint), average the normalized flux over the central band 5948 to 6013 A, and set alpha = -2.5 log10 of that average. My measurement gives 0.11 mag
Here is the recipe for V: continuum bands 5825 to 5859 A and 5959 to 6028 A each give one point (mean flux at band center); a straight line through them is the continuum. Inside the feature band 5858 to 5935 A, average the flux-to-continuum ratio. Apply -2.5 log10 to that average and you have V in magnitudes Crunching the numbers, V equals 0.28 mag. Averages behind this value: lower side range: 40.4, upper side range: 38.8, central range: 30.8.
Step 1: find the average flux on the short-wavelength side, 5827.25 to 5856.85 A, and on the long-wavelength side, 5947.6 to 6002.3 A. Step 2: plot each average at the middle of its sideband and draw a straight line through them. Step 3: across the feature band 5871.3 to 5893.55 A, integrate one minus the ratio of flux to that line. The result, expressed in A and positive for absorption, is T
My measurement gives 7.1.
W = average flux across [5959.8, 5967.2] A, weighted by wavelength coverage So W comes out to 36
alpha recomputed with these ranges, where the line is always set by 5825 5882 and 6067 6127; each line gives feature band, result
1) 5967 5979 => 0.086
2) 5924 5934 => 0.132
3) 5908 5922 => 0.176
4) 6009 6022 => 0.052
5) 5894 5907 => 0.498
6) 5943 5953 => 0.086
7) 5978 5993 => 0.071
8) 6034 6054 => -0.021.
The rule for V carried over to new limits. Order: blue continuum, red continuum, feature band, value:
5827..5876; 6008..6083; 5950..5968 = 0.13 mag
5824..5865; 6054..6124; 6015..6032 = 0.05 mag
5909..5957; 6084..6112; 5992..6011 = -0.03 mag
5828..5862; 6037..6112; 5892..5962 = 0.25 mag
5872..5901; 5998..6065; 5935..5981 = -0.11 mag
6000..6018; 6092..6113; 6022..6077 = -0.04 mag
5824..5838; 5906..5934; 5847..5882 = 0.09 mag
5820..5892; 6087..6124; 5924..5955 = 0.06 mag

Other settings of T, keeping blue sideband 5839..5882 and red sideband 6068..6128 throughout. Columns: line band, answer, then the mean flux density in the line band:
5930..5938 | 0.70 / 35.5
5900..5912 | 2.18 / 31.2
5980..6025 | 1.47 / 39.4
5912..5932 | 2.26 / 34.2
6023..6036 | -0.15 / 42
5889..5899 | 5.37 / 17.5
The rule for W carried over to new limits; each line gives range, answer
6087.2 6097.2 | 44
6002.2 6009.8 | 39.6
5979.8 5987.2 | 37.9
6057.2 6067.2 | 42.4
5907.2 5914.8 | 33.4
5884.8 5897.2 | 17.9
